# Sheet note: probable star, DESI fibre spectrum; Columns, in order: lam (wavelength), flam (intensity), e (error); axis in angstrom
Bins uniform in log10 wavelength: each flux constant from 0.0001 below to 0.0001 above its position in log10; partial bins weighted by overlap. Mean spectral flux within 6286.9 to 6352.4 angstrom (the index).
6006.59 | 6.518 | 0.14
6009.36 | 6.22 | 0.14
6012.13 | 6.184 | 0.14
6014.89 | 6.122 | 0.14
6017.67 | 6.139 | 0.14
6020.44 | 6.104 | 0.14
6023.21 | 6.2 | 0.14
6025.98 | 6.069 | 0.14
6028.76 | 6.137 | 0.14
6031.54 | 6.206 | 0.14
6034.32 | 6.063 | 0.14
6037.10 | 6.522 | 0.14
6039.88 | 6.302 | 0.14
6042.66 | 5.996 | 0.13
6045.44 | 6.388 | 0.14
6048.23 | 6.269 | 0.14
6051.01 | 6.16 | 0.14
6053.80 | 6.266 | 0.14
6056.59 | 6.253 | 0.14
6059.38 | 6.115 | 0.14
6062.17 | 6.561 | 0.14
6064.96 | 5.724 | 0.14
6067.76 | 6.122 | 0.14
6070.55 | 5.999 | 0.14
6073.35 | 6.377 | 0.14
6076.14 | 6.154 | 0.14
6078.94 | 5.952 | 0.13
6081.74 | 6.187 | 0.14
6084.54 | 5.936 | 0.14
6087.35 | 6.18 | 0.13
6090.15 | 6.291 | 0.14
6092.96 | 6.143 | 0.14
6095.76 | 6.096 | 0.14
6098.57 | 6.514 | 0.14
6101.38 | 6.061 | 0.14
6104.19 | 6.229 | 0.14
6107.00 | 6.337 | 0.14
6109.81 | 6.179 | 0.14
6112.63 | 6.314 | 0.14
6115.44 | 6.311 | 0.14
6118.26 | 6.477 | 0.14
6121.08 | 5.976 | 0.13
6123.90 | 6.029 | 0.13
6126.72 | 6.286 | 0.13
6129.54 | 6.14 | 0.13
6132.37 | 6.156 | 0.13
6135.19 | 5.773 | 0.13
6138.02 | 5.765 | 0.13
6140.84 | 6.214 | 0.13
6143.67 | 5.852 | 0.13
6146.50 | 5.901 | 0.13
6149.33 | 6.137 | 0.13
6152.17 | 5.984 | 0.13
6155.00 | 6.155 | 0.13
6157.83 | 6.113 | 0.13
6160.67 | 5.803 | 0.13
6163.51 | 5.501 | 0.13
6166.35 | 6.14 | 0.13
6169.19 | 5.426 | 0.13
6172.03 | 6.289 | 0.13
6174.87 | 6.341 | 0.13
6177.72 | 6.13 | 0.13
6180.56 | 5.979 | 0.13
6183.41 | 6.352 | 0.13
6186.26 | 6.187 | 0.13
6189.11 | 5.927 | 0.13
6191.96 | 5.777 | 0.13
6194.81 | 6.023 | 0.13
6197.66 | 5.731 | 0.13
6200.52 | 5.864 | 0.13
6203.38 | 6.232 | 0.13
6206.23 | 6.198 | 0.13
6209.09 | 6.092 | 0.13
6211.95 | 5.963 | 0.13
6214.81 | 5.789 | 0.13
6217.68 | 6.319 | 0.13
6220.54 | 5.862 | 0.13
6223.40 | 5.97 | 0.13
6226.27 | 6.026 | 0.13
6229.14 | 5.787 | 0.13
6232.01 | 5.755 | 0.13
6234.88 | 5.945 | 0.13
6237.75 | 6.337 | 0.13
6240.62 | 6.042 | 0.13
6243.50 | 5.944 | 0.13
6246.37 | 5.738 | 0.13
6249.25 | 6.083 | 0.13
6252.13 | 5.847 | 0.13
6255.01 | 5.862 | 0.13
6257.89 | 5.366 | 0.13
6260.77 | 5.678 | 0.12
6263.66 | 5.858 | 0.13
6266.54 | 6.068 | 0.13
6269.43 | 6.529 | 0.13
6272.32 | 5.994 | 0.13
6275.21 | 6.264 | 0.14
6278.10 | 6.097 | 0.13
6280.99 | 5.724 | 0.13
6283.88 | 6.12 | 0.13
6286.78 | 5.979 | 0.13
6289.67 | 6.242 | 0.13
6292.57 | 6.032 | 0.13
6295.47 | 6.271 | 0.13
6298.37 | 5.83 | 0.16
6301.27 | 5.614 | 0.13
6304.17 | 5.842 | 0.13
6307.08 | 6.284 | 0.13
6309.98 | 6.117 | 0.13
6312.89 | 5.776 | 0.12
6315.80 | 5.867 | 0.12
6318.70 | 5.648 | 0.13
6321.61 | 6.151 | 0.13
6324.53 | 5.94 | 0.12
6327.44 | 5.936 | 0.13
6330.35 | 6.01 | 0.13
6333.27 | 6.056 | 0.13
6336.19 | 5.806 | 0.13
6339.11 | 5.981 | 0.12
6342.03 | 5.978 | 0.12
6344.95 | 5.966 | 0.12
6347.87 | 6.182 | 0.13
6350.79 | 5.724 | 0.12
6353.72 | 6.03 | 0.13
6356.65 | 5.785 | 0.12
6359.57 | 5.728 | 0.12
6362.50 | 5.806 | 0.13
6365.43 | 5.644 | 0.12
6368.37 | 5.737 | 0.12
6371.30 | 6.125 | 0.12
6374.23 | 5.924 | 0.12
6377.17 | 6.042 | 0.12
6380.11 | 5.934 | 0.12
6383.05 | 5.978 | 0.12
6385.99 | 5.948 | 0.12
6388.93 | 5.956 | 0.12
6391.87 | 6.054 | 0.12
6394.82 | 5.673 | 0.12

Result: 5.97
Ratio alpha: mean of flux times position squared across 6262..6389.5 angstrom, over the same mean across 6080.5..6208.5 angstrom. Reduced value 1.0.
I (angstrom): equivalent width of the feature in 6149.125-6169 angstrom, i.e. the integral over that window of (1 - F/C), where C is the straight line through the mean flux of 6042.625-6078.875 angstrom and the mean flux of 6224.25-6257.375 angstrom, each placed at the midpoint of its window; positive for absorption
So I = 0.4 angstrom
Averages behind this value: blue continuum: 6.18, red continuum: 5.93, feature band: 5.93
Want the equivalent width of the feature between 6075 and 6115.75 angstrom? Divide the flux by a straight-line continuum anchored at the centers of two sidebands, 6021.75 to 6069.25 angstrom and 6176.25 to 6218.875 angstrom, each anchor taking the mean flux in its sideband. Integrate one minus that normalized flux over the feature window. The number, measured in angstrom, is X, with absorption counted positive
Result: -0.3 angstrom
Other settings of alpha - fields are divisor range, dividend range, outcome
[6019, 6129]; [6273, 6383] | 1.04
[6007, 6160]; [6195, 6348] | 1.03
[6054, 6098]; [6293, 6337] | 1.04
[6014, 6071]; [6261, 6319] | 1.05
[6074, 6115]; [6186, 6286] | 1.01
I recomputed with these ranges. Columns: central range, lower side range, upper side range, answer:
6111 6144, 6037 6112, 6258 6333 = 0.1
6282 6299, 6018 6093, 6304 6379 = -0.3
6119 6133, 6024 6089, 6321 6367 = -0.1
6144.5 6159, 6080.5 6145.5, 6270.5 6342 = 0.2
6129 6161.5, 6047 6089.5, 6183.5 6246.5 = 0.4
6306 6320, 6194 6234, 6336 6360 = 0.0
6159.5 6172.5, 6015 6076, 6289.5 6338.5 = 0.6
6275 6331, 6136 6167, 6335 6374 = -0.7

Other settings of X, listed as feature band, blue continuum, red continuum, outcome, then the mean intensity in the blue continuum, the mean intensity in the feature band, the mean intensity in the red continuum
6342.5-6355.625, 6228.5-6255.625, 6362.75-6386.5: -0.1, 5.94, 5.97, 5.91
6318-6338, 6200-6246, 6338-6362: 0.0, 6.01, 5.94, 5.92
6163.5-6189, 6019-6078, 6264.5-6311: 0.2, 6.19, 6.06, 6.06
